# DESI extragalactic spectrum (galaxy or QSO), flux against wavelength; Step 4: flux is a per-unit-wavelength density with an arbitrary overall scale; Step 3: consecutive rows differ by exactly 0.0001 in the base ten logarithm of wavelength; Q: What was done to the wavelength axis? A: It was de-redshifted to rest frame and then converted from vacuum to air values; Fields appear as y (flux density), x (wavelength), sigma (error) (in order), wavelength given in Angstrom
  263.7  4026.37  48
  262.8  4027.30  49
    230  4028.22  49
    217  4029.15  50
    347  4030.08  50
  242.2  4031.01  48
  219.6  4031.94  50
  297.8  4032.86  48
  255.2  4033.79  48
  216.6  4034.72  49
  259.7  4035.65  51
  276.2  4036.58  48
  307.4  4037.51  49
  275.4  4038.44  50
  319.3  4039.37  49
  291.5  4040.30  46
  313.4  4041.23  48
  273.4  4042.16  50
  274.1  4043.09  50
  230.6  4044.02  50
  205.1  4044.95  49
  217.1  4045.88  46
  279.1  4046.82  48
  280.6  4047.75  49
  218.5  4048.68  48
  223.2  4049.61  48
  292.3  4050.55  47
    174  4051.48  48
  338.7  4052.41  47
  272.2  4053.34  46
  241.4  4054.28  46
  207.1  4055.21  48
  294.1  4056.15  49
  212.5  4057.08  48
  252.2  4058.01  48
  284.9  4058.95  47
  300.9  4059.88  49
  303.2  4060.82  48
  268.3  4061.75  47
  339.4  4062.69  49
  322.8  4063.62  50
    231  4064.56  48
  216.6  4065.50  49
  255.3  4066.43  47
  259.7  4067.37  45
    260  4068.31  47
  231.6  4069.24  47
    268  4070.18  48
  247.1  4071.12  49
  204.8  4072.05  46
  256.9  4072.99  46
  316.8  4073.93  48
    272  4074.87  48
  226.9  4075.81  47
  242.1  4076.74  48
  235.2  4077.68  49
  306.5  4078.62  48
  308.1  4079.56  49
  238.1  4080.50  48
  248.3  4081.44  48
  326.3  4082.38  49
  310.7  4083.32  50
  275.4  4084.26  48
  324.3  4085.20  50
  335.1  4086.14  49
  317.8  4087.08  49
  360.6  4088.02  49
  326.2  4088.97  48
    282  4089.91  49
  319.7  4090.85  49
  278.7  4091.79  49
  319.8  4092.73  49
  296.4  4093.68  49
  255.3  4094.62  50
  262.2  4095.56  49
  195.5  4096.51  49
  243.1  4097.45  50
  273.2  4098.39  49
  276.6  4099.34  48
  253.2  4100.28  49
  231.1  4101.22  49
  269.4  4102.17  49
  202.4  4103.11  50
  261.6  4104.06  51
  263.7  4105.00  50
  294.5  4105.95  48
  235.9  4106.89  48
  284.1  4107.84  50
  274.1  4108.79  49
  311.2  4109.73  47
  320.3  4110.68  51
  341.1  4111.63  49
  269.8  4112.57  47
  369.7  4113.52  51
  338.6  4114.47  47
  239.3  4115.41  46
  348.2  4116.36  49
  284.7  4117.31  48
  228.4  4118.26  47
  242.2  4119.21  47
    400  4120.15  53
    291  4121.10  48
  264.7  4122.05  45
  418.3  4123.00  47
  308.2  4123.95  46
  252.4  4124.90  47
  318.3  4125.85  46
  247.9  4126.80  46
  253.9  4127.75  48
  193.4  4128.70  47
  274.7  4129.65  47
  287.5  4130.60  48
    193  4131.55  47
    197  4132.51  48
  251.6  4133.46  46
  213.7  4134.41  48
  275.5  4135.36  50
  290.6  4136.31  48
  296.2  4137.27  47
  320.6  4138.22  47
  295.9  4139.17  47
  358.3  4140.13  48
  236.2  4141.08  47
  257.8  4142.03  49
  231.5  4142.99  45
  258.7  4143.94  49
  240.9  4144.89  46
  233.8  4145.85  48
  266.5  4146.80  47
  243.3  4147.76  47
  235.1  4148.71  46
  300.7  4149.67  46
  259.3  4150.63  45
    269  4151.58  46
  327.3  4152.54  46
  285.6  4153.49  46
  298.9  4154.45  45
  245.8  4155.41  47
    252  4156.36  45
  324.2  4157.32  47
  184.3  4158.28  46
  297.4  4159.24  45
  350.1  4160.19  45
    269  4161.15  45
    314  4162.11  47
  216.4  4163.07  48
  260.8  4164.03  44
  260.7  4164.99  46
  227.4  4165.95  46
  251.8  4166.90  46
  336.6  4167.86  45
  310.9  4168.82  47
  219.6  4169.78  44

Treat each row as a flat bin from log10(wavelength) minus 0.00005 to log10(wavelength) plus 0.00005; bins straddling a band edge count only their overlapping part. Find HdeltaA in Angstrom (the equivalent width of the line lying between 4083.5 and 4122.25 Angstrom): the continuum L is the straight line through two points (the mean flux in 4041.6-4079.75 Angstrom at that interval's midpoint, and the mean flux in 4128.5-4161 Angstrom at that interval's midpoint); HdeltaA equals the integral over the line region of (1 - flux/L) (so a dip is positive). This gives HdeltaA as -3.5 Angstrom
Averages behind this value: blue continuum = 259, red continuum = 267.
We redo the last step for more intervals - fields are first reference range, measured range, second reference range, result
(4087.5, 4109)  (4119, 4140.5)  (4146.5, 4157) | -0.65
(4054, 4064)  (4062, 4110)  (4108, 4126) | 2.68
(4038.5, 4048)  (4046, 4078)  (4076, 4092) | 2.43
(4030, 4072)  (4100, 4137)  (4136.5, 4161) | -0.80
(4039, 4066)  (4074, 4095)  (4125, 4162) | -2.09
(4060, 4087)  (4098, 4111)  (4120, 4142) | 0.40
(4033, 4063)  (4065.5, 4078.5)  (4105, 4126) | 1.20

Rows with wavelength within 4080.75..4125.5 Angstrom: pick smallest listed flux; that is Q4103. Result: 195.5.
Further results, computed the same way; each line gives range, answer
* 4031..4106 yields 174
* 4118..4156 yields 193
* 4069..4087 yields 204.8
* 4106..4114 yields 235.9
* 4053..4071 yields 207.1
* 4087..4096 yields 255.3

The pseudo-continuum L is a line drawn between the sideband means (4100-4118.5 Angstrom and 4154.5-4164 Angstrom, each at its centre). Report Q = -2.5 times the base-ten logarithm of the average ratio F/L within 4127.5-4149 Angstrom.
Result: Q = 0.08 mag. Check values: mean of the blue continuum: 282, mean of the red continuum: 273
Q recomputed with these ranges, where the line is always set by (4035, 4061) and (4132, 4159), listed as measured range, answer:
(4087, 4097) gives -0.10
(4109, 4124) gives -0.17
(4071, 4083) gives 0.00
